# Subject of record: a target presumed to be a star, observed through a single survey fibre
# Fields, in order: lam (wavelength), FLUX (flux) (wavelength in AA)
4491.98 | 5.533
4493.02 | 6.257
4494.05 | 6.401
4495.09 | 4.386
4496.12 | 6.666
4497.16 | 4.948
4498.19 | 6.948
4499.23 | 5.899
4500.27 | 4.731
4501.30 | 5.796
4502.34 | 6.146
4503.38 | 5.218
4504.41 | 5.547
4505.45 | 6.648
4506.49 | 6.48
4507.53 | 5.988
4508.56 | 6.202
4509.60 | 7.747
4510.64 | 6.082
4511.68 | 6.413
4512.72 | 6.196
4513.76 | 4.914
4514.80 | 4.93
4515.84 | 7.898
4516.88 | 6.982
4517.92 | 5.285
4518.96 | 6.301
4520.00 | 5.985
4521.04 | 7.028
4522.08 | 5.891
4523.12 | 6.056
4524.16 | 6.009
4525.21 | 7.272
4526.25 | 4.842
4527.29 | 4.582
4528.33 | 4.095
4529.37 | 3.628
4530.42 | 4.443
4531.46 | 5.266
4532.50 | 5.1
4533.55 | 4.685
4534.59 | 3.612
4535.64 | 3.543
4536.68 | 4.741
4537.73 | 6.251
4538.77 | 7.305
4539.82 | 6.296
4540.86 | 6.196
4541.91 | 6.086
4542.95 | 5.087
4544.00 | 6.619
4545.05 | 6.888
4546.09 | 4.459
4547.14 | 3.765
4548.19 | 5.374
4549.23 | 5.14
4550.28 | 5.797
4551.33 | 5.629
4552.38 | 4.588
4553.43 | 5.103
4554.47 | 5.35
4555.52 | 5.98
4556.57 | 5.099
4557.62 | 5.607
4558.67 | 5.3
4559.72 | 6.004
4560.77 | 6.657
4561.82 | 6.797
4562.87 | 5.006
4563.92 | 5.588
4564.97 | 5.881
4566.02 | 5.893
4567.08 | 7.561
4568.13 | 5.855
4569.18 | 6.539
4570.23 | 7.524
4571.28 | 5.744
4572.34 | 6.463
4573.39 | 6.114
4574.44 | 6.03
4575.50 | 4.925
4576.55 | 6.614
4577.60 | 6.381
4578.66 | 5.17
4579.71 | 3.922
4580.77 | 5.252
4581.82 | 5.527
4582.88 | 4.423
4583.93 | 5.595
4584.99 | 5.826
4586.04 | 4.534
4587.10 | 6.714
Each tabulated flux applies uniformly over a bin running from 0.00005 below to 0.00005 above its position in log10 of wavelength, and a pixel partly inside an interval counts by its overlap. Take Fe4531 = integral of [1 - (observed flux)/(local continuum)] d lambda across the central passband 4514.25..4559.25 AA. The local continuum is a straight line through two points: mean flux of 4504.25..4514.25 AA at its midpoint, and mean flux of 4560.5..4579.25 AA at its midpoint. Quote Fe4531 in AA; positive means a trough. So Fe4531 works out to 5.1 AA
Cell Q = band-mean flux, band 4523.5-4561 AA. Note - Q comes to 5.34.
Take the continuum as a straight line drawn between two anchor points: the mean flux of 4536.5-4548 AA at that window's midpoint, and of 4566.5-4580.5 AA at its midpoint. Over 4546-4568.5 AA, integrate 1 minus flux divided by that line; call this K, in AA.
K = 1.29 AA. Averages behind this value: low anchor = 5.81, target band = 5.58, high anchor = 6.05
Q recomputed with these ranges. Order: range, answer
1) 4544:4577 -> 5.8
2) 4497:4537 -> 5.65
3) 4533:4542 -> 5.38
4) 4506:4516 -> 6.23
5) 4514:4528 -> 6.03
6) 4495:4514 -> 6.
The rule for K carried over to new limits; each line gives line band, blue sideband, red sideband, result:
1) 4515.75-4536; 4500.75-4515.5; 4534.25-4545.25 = 1.6 AA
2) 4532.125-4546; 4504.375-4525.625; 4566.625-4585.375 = 1.3 AA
